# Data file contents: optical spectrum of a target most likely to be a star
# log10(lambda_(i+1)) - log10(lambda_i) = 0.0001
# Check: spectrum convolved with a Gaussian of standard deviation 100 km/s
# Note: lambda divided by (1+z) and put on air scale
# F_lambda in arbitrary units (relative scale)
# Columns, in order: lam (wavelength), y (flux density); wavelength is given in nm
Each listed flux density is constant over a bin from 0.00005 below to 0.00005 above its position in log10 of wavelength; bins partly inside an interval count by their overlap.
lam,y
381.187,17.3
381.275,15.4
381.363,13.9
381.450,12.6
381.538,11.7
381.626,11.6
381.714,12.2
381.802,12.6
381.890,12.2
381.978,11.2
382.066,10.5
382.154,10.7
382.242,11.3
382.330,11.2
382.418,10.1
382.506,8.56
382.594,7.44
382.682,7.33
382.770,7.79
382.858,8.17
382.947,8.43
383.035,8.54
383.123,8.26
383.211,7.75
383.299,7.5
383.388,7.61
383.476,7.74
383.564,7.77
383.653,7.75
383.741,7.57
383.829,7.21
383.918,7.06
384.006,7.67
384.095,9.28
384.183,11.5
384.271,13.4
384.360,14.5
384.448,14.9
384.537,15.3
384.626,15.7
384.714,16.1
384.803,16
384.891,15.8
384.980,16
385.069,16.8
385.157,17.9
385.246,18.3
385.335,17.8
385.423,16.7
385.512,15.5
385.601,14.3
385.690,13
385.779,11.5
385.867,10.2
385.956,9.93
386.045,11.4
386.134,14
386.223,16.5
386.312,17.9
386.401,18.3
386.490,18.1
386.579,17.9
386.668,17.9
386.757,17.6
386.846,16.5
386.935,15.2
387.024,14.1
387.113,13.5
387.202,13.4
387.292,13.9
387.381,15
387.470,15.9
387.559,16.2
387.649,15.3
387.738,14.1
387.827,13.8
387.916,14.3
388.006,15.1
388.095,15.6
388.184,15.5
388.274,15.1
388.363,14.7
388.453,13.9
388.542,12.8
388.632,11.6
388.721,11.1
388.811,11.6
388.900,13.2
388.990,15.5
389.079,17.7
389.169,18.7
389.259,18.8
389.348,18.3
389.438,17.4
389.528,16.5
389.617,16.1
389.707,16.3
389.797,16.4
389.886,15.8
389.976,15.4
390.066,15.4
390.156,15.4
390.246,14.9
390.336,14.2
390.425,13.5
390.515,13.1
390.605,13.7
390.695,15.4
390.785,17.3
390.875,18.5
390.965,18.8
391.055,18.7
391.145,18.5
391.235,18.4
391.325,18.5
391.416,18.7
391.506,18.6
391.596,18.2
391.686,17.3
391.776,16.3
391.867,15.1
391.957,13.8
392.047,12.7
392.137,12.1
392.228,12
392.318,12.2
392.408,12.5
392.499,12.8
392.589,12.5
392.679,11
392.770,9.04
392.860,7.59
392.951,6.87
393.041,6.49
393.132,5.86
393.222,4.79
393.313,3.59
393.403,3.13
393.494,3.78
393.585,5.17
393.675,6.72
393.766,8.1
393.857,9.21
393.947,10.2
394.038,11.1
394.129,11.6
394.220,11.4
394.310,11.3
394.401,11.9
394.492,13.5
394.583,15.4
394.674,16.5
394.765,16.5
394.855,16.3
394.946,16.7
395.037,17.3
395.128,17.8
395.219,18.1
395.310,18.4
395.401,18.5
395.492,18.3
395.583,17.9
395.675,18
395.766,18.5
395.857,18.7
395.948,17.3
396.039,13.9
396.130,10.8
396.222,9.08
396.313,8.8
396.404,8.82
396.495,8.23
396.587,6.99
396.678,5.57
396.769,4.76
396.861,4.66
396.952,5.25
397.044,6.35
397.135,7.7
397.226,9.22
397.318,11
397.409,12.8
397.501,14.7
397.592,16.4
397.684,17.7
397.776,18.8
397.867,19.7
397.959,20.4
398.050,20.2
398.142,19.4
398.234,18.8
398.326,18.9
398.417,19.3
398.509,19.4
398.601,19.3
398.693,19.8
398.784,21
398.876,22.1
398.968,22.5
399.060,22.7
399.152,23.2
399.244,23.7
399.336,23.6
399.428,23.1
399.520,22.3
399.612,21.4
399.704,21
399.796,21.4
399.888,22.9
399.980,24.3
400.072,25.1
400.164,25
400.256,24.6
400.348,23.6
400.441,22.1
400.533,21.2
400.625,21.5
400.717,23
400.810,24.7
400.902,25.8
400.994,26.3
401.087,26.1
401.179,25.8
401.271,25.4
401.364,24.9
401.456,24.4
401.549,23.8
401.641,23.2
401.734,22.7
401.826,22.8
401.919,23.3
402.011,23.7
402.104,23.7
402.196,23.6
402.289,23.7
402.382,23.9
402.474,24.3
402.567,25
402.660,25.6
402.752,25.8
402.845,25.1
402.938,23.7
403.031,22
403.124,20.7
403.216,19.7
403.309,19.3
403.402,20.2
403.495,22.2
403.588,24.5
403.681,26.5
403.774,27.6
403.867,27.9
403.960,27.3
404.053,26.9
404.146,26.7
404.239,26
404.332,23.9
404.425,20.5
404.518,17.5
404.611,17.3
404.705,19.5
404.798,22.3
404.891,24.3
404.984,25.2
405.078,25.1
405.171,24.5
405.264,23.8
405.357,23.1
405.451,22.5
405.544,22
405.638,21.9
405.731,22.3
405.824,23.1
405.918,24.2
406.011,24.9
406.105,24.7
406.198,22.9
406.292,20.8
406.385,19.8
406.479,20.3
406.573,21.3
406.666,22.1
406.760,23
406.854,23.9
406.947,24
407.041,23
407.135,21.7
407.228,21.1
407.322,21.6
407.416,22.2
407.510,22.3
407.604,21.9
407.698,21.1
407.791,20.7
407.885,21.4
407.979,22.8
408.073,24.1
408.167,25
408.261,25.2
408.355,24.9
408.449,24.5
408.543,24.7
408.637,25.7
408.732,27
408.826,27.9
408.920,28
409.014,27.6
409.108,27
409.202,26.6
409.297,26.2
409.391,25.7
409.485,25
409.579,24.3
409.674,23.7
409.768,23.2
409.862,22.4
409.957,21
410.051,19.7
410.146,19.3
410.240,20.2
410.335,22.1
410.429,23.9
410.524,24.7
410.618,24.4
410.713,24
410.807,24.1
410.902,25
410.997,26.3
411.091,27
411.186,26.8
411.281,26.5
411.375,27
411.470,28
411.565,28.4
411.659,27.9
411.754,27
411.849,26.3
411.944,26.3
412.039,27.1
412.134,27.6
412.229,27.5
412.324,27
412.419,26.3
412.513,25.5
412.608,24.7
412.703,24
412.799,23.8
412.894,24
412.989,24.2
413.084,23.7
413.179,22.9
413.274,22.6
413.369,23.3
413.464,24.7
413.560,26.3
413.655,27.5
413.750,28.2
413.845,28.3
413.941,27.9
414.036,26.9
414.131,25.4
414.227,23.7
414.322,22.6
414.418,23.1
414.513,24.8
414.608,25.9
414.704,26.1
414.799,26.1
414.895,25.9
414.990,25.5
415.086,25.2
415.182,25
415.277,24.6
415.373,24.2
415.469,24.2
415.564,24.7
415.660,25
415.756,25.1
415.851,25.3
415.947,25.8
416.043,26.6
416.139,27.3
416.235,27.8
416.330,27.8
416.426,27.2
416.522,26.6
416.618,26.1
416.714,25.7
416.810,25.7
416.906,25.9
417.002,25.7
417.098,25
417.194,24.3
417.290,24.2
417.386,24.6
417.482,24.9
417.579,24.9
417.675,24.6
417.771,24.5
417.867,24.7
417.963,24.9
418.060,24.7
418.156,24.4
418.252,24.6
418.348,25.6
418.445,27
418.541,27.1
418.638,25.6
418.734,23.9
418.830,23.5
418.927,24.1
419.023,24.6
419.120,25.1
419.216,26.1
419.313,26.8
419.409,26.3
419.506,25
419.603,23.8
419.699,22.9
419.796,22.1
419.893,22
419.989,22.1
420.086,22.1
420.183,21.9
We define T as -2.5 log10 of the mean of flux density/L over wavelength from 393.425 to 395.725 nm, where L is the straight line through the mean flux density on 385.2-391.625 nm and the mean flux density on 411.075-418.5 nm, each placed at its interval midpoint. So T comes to 0.31 mag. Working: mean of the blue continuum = 15.6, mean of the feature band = 13.5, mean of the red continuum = 25.6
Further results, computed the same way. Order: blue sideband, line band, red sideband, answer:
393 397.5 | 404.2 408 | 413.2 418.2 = -0.19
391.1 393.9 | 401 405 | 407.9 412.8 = -0.22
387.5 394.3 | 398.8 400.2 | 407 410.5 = -0.24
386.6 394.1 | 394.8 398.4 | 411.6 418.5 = 0.18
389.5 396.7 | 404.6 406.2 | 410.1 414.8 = -0.10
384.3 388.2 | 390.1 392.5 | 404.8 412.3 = 0.11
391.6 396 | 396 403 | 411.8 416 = -0.19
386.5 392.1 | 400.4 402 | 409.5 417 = -0.17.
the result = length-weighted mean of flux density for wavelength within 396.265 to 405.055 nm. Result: 20.7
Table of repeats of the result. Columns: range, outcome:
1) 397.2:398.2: 16.6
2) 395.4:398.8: 14.2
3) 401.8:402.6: 23.8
